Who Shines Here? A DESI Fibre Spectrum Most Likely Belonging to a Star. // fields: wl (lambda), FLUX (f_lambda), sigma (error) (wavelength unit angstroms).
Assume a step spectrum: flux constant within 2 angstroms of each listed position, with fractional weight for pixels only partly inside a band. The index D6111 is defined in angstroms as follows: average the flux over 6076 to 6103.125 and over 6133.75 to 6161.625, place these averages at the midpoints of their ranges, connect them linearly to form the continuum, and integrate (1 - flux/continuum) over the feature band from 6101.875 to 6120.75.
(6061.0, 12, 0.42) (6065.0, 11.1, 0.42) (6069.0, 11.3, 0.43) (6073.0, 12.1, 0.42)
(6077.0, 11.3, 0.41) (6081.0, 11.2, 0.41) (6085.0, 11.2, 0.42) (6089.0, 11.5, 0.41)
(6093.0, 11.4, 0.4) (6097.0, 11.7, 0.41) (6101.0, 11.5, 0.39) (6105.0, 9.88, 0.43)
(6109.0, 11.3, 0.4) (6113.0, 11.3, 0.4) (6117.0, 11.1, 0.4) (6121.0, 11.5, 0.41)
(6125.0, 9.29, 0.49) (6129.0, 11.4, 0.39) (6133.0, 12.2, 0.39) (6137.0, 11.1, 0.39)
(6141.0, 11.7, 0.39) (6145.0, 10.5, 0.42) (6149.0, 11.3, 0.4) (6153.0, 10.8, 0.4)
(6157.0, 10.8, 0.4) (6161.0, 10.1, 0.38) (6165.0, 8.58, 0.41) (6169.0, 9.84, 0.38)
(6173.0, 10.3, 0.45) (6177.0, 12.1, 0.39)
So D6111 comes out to 0.43 angstroms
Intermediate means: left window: 11.4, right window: 11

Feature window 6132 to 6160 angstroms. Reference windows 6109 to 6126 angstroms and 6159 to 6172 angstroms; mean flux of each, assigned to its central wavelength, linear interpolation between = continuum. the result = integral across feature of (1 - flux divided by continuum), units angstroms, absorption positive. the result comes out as -2.8 angstroms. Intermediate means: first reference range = 10.9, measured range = 11.1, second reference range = 9.57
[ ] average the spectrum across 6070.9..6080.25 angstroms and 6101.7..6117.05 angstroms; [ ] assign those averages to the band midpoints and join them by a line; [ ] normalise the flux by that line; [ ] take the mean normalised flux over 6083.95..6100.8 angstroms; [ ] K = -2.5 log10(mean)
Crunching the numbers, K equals -0.02 mag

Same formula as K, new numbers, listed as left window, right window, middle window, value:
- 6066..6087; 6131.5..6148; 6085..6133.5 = 0.022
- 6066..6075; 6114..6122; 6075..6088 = 0.028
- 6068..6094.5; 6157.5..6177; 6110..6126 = -0.008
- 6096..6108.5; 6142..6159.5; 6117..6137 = -0.016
